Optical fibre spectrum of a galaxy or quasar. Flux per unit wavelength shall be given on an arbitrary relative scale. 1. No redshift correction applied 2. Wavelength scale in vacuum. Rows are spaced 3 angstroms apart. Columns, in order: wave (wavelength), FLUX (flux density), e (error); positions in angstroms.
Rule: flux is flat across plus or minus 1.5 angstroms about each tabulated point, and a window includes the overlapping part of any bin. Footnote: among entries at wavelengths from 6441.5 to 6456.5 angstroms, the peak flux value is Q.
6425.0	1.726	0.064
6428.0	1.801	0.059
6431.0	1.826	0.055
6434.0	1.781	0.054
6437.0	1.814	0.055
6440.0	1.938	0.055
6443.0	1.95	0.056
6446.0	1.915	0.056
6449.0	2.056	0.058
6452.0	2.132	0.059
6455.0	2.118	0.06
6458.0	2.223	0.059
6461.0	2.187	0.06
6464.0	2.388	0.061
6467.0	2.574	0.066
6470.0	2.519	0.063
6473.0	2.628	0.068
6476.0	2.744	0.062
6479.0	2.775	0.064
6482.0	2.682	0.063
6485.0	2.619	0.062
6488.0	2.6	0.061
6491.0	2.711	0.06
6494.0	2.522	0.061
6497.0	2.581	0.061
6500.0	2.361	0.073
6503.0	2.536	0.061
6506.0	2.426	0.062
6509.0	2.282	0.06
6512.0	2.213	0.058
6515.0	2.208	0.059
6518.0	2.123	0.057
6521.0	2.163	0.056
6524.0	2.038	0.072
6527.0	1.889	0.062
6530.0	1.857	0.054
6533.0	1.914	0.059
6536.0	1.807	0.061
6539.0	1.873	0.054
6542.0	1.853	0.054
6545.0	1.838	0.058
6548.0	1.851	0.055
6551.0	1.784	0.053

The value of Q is 2.132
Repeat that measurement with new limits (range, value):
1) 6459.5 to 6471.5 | 2.574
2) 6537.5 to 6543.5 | 1.873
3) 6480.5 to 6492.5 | 2.711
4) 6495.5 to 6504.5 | 2.581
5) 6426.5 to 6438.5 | 1.826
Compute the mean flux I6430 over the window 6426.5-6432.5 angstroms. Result 1.81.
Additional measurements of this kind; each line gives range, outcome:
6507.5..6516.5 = 2.23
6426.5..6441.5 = 1.83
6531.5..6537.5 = 1.86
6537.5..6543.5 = 1.86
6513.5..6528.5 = 2.08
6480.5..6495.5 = 2.63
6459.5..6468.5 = 2.38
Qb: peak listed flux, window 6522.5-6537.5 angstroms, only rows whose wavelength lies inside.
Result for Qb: 2.038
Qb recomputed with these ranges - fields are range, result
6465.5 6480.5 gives 2.775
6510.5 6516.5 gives 2.213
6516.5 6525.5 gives 2.163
